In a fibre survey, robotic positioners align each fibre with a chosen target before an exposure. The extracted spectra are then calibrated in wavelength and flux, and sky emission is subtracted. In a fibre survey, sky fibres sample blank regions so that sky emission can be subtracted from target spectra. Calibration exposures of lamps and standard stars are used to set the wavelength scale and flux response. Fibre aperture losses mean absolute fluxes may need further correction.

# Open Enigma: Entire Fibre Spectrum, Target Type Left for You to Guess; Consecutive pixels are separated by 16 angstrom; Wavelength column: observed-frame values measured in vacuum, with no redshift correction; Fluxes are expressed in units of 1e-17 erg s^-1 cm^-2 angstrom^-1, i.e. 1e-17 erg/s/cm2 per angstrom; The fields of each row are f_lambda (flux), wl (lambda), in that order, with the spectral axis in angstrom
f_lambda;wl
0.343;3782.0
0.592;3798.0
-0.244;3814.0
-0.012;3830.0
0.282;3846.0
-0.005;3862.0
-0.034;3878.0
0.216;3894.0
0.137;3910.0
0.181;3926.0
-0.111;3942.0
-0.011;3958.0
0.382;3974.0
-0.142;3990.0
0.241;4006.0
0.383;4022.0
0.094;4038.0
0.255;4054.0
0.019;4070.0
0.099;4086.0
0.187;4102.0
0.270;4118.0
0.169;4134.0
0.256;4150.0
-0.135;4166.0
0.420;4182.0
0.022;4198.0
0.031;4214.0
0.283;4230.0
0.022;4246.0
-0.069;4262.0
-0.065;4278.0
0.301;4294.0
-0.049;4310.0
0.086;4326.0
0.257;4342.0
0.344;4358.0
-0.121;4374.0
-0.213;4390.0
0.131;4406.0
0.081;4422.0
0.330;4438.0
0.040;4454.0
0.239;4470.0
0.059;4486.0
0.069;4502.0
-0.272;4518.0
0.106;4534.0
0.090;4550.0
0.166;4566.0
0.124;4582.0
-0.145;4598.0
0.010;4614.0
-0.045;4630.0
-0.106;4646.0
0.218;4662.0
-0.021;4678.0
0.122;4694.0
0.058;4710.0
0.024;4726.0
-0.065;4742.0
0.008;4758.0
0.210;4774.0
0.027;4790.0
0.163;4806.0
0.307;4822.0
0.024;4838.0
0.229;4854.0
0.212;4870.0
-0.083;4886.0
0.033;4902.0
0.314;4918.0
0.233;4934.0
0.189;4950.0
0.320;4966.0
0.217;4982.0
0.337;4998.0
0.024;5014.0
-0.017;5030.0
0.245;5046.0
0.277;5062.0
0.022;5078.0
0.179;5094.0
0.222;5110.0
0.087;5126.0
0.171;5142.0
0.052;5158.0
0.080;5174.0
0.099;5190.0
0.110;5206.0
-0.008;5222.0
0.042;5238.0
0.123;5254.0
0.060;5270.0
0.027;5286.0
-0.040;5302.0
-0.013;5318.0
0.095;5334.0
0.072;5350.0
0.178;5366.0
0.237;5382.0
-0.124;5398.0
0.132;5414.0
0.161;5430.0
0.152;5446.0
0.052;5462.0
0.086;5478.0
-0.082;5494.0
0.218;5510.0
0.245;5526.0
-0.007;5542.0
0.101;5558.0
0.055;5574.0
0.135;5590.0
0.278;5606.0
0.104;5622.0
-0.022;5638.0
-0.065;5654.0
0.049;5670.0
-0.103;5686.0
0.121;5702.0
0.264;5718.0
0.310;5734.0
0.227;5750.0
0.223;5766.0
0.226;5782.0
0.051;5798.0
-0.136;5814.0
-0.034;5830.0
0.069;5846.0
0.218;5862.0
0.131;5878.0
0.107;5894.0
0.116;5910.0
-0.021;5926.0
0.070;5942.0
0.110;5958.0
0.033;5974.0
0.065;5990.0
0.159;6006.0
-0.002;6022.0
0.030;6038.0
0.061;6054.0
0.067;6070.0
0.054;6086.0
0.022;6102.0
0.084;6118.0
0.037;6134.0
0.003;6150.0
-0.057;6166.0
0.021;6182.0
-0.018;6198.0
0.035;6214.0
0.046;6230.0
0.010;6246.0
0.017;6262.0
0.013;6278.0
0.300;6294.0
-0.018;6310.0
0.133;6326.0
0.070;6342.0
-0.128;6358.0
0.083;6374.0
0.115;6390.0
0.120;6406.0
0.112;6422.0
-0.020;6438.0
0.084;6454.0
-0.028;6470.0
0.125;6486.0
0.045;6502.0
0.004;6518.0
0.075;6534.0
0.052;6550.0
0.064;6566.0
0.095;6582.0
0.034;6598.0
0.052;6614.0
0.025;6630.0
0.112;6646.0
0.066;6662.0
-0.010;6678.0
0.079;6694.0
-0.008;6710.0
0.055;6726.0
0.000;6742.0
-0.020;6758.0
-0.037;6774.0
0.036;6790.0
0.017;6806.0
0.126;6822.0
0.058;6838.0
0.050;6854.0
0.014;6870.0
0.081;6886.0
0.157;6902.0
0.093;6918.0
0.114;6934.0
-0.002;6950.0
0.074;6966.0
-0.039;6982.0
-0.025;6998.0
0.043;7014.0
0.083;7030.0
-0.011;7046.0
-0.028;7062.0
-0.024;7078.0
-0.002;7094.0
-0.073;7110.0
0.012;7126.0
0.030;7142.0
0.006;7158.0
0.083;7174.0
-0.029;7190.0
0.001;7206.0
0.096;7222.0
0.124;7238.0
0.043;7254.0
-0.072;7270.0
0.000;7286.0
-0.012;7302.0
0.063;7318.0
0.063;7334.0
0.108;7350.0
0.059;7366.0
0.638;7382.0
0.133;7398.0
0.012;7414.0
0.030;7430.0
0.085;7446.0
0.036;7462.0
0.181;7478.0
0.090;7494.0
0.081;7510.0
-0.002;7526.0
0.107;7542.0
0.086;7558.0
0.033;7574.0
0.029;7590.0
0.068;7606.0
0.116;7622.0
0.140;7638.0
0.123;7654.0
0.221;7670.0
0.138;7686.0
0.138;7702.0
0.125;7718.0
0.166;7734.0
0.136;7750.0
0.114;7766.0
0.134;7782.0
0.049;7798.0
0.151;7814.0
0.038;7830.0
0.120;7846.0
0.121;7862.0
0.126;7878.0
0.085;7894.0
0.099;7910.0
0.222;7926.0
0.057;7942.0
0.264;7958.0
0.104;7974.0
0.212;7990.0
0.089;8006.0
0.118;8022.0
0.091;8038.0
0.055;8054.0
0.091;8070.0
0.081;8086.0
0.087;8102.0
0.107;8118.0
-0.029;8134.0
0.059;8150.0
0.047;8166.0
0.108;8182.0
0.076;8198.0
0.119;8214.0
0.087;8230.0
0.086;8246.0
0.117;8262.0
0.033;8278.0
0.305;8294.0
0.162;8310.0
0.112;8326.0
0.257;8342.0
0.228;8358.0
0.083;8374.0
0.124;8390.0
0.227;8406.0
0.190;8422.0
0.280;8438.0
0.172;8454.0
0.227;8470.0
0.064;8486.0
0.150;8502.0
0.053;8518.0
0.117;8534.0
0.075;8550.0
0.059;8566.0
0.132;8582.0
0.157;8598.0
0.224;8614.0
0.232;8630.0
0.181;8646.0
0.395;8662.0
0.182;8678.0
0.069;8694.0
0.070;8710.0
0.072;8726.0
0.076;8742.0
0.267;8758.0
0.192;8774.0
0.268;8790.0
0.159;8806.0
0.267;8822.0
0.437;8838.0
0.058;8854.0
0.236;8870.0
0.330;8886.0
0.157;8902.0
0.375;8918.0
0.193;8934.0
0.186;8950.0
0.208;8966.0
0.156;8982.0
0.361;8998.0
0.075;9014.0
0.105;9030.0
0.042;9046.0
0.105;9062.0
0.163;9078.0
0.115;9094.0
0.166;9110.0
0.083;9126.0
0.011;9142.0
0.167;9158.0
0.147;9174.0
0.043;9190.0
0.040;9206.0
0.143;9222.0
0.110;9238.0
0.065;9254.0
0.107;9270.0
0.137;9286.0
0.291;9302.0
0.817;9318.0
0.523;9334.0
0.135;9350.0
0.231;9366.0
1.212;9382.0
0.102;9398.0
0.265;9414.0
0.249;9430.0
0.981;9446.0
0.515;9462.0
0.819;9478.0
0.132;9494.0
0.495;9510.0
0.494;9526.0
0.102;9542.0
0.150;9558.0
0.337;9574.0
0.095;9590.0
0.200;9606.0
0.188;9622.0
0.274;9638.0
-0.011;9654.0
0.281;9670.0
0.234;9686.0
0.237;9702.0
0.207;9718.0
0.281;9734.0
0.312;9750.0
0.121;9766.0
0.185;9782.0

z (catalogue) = 0.981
